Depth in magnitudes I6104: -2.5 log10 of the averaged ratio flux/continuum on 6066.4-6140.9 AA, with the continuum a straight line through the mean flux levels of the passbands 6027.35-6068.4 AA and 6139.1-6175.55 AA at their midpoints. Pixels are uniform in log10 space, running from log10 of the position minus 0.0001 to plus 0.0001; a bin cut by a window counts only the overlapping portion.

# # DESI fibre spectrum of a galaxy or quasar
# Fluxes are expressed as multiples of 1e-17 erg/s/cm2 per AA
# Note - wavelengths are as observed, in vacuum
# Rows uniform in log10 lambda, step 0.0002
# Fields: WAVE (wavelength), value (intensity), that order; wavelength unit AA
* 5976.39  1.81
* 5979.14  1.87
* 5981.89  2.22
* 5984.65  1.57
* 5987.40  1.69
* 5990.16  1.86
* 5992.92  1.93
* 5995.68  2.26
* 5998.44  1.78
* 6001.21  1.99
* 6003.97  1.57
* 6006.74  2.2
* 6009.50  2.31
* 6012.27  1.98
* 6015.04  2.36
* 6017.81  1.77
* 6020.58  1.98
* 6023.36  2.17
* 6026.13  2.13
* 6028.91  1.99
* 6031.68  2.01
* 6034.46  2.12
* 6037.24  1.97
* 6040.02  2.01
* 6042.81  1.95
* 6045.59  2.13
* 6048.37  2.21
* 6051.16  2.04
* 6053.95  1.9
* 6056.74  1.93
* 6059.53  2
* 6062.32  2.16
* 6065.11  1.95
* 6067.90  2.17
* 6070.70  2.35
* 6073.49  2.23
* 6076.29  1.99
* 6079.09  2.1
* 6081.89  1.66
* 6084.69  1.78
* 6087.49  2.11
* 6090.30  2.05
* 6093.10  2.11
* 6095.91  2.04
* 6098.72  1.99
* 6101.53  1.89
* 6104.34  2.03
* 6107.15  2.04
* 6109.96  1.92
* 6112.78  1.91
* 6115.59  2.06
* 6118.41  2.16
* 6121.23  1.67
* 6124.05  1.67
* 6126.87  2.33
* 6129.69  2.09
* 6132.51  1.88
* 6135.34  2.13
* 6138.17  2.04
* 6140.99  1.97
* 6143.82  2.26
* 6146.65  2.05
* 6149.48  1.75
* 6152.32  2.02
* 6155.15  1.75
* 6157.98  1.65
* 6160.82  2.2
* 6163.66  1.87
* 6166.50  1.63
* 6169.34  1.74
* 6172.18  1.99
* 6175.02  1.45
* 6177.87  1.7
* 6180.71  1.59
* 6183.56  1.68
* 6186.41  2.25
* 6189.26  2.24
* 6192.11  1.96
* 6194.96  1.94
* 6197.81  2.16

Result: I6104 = -0.03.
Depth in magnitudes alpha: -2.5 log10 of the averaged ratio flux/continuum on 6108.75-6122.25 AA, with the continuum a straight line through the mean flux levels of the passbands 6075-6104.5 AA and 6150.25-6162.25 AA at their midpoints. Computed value 0.00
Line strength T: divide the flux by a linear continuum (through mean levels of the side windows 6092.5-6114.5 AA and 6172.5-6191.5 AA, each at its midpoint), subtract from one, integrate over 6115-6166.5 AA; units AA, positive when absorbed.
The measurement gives -1.3 AA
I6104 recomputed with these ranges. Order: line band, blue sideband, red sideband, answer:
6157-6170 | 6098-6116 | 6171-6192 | 0.030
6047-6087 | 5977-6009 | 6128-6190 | -0.069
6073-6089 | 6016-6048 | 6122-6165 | 0.023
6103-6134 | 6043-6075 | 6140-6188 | -0.011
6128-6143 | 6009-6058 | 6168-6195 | -0.069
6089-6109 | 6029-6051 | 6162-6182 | -0.065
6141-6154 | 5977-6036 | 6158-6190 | -0.085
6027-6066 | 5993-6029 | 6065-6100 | 0.006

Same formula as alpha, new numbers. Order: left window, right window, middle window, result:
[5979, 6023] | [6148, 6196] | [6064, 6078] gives -0.12 mag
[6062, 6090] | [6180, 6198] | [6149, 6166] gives 0.07 mag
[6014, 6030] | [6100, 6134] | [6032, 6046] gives 0.01 mag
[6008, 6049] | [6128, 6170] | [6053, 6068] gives 0.01 mag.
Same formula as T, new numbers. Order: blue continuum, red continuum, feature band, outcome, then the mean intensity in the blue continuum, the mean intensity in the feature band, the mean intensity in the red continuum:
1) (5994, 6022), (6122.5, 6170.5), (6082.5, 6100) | -0.22 AA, 2.02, 2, 1.94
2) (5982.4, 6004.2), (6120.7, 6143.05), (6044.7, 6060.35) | -0.95 AA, 1.86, 2.03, 1.99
